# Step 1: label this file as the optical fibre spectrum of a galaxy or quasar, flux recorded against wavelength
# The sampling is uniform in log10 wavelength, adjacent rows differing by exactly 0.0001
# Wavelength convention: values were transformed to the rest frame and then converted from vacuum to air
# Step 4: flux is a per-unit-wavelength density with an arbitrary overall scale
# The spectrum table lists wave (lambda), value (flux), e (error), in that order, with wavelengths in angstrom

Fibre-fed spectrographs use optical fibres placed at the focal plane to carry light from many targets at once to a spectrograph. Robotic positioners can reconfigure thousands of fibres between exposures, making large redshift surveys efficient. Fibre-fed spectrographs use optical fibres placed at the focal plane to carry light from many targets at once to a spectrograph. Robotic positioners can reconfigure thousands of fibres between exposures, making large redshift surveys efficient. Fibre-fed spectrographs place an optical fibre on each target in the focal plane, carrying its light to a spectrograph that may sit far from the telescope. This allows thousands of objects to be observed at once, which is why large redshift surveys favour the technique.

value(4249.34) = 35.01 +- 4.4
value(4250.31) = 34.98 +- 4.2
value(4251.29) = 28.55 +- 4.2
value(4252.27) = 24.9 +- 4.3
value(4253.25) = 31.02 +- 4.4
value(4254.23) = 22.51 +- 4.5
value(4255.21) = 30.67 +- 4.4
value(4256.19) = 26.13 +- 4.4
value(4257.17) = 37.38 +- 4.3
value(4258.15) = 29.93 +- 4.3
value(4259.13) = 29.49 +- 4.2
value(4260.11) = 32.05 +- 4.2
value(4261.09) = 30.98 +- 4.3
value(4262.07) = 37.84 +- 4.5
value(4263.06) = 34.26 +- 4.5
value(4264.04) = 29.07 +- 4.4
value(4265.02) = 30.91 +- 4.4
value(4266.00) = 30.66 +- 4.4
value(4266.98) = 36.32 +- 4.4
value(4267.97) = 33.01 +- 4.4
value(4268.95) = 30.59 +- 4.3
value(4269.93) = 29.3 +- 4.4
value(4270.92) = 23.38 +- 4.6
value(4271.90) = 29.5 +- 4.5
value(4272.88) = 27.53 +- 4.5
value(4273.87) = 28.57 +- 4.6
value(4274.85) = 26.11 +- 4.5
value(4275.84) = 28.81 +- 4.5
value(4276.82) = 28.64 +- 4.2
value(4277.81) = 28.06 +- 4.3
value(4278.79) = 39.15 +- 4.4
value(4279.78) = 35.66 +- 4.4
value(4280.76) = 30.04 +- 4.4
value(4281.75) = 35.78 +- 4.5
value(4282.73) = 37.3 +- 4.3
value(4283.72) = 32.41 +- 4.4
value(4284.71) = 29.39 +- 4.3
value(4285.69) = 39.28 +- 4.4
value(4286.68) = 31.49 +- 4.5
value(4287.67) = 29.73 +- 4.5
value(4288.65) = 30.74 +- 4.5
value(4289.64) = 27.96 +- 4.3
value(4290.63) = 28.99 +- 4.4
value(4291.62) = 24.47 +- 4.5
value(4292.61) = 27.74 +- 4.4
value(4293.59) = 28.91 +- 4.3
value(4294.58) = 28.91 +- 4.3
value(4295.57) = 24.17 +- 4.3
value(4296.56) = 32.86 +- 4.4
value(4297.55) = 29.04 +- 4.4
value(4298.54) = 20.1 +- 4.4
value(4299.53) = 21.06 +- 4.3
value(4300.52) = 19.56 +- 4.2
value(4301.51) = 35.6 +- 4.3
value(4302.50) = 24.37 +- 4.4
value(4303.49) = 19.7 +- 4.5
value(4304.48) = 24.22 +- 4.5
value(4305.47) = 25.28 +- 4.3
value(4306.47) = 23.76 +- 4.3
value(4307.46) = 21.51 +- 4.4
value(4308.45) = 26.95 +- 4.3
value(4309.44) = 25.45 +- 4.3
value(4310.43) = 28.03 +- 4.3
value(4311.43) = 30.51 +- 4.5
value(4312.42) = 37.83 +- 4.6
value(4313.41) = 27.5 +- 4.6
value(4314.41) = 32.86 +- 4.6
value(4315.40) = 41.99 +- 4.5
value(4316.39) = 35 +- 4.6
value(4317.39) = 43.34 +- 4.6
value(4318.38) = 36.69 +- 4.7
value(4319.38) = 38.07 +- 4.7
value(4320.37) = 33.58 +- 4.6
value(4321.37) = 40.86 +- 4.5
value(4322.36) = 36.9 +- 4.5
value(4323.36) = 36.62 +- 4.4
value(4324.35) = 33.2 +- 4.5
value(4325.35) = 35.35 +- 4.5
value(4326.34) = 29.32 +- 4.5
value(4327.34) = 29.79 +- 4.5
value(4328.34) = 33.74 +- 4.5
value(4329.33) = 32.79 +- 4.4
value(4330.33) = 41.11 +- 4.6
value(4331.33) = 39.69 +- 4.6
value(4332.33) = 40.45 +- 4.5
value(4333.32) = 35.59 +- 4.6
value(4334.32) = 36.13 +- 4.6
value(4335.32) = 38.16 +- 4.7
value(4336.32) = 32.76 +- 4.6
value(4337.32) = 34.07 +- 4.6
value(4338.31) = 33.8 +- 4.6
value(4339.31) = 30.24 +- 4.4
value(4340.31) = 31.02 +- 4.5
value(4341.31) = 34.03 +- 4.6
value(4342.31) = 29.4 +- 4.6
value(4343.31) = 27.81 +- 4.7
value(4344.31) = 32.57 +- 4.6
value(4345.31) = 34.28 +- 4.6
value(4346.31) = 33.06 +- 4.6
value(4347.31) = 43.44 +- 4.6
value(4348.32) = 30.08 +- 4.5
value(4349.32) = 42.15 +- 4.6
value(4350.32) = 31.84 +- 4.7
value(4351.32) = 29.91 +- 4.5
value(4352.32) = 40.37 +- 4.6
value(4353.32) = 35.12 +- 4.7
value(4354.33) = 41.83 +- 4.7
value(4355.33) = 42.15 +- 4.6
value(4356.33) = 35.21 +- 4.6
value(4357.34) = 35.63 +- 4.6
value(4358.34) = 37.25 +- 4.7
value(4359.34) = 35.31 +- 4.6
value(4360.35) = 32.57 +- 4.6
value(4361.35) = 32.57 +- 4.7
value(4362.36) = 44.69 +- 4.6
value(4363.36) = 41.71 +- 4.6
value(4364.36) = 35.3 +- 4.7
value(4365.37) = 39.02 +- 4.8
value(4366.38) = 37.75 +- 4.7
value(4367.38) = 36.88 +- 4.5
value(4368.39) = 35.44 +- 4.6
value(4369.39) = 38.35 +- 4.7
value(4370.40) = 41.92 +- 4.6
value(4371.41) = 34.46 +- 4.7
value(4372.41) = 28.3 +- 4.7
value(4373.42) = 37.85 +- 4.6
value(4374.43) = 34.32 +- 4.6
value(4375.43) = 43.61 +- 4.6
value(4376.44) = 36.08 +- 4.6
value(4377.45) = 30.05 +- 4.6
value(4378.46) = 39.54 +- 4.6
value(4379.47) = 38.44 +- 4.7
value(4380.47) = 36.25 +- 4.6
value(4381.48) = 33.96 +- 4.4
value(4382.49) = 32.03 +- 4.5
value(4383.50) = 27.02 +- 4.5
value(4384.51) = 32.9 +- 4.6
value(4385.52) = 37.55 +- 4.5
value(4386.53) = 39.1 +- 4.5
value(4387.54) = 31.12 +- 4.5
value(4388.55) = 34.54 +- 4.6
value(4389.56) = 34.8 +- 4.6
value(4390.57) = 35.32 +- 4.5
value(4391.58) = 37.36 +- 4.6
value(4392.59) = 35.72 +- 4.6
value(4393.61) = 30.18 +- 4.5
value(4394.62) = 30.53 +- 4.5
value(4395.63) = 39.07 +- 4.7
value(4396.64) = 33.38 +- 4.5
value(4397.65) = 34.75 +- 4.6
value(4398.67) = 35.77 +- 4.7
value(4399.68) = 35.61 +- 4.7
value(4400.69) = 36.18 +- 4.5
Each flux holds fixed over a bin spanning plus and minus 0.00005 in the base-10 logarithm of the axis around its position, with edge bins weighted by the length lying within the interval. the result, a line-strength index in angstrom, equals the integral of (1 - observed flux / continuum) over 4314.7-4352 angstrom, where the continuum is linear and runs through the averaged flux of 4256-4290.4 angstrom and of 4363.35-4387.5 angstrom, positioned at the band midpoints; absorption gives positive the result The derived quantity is -1.2 angstrom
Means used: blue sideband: 31.4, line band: 35.1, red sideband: 35.9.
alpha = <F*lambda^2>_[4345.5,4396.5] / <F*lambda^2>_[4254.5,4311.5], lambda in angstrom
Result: 1.28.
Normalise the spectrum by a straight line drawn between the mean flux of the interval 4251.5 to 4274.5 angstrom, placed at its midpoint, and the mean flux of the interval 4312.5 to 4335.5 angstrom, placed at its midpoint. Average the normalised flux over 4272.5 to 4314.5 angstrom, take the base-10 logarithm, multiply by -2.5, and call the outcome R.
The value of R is 0.152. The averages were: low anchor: 30.2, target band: 28.7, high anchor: 36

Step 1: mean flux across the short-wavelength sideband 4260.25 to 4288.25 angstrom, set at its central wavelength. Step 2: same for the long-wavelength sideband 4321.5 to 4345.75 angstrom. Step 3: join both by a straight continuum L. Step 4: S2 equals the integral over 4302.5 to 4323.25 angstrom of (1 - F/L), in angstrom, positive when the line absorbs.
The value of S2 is 1.2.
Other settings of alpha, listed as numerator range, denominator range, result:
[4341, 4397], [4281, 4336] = 1.16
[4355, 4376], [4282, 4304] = 1.35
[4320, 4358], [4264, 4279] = 1.21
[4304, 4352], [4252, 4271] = 1.12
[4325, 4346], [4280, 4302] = 1.18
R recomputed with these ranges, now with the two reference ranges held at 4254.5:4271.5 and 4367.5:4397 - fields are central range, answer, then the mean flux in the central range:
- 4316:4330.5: -0.077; 35.6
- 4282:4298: 0.061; 30.3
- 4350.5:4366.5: -0.084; 37.1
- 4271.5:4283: 0.017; 31.2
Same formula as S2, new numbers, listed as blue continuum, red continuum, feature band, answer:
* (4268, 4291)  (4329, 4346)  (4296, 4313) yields 3.23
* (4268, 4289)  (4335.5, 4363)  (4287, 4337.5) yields 2.76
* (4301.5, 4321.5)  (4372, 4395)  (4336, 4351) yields -0.37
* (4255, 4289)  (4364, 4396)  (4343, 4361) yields -0.65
